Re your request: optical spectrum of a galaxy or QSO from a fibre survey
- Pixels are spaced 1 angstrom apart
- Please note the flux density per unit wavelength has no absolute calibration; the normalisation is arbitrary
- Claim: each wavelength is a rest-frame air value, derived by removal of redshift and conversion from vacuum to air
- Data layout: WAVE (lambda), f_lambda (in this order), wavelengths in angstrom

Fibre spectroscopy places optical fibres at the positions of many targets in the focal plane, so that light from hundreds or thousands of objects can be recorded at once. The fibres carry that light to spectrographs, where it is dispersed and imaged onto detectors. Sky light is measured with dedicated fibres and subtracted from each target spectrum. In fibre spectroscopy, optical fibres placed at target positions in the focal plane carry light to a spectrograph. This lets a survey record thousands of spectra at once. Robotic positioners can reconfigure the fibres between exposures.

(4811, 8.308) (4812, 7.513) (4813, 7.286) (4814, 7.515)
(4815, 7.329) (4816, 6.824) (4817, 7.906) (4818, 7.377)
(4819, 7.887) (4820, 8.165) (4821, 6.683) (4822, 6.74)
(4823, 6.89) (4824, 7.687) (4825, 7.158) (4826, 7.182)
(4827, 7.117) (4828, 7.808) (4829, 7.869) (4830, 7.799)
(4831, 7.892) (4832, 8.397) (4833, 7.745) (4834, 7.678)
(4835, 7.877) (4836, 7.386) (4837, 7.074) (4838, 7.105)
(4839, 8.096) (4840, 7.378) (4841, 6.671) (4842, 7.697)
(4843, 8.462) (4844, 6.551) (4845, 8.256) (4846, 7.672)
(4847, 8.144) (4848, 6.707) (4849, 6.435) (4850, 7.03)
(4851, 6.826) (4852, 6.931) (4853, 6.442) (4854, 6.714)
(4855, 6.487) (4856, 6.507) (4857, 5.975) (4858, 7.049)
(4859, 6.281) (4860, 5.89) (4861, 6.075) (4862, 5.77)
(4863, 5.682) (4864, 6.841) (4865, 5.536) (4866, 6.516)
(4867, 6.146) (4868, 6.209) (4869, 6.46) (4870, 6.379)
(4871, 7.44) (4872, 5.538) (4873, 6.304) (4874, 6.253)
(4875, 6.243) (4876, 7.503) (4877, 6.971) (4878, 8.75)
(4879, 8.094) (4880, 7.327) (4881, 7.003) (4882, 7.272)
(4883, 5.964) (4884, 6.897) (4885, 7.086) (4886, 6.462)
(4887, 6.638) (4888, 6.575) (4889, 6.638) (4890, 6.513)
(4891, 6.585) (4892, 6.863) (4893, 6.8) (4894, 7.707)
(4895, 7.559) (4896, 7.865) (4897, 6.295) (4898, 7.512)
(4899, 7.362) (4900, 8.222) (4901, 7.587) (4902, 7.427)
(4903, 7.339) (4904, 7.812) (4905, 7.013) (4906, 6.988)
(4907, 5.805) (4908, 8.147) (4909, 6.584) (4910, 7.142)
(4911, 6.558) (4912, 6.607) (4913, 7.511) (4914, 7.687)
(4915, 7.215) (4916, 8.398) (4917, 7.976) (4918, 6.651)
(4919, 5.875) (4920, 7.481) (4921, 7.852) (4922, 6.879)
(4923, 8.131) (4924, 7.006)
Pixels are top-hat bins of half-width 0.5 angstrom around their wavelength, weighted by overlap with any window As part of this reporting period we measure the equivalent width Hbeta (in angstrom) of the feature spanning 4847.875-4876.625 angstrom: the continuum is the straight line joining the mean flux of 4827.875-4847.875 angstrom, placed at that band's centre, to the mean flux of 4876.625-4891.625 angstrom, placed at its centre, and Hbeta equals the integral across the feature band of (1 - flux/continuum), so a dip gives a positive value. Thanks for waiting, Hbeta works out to 3.48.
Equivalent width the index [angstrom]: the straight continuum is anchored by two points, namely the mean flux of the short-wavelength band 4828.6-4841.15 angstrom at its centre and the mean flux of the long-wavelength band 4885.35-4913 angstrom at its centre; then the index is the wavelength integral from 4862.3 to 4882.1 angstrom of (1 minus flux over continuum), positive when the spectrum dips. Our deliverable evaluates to 1.6 angstrom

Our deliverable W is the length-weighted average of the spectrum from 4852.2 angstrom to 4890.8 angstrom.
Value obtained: 6.59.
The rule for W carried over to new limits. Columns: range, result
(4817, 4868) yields 7.09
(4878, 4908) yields 7.12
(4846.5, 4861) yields 6.65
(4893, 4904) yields 7.47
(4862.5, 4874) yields 6.28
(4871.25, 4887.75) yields 6.9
